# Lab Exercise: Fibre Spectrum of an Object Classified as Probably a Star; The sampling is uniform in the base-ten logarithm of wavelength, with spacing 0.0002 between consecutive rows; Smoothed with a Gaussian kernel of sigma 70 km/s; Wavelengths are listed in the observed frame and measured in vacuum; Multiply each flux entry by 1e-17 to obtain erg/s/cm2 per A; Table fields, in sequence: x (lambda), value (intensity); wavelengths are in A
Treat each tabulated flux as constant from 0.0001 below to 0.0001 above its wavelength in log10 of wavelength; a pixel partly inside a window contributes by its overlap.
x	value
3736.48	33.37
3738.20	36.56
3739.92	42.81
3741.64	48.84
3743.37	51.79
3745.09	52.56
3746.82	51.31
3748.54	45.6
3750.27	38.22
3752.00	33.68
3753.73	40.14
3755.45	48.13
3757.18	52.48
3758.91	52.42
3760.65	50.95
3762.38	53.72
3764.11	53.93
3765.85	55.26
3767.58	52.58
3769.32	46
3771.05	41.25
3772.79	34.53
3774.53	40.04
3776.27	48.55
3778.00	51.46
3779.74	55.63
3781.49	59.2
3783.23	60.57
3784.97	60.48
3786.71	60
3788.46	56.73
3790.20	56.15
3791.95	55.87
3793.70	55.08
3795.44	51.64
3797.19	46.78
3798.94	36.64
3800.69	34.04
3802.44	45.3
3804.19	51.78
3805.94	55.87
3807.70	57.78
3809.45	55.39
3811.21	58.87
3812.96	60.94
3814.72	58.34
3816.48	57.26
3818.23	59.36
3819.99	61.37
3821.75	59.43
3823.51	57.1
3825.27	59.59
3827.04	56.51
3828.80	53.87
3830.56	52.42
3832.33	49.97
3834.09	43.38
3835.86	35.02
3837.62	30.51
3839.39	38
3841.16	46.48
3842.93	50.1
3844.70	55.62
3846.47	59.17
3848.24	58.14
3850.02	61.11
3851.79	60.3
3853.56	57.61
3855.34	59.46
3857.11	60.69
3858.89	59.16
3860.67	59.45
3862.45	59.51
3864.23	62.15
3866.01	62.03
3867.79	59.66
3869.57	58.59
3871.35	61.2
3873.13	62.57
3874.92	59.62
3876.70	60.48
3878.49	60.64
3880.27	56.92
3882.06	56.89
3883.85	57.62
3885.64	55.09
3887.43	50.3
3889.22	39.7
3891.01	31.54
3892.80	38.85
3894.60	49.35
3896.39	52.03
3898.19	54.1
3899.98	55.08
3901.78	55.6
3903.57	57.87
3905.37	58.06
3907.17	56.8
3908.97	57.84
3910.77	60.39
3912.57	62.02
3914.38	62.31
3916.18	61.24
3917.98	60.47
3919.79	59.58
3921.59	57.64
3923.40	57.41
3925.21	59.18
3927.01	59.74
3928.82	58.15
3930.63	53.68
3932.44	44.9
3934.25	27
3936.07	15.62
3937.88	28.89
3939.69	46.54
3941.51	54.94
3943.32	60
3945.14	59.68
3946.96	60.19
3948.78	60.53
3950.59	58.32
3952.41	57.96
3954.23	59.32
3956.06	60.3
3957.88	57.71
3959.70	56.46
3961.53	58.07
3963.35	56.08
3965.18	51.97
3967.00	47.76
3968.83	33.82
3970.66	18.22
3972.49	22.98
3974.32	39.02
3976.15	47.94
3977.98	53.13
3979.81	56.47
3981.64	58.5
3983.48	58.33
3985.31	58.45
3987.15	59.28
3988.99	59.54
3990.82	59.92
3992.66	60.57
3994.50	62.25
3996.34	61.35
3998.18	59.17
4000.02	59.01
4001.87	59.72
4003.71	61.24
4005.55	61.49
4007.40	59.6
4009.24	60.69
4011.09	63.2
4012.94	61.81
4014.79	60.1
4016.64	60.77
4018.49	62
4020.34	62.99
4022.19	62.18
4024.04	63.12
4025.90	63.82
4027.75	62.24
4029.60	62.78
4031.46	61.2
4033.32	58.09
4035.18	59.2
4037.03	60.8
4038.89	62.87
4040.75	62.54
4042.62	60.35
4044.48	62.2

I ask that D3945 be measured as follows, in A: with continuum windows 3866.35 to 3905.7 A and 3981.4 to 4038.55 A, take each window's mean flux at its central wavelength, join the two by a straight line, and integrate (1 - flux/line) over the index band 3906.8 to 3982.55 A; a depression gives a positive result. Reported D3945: 7.2 A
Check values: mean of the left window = 54.2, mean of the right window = 60.8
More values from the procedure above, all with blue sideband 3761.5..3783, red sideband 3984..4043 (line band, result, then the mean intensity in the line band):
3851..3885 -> -3.5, 59.7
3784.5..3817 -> -1.4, 53.3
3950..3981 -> 5.1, 49.1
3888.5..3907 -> 2.0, 49.6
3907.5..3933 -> -0.8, 58.3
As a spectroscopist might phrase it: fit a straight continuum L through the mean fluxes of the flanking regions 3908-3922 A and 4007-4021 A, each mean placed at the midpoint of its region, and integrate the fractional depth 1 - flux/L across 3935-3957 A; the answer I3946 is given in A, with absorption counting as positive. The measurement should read 3.2 A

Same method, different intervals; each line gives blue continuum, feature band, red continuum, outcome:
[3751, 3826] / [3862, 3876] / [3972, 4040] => -1.6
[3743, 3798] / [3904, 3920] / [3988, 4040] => -0.9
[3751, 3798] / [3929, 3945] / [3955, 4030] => 3.4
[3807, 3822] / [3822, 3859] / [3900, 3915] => 3.9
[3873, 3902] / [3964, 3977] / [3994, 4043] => 4.5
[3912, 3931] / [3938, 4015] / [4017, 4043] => 7.1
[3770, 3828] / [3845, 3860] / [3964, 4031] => -1.5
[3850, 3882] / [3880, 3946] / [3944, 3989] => 4.9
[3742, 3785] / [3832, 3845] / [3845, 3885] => 3.2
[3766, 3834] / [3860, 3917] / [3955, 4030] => -1.7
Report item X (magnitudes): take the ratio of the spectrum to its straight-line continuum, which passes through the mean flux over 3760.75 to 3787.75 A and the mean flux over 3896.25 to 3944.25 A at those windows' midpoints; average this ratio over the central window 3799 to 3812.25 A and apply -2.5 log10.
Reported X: 0.030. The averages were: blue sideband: 51.6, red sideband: 53.2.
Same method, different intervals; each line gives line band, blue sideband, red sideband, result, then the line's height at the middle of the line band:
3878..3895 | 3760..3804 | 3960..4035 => 0.08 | 53.3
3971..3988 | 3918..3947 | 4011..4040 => 0.14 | 56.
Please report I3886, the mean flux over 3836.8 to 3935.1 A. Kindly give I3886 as 55.1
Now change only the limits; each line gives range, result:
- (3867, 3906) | 54.1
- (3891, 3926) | 56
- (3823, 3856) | 51.7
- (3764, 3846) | 51.6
